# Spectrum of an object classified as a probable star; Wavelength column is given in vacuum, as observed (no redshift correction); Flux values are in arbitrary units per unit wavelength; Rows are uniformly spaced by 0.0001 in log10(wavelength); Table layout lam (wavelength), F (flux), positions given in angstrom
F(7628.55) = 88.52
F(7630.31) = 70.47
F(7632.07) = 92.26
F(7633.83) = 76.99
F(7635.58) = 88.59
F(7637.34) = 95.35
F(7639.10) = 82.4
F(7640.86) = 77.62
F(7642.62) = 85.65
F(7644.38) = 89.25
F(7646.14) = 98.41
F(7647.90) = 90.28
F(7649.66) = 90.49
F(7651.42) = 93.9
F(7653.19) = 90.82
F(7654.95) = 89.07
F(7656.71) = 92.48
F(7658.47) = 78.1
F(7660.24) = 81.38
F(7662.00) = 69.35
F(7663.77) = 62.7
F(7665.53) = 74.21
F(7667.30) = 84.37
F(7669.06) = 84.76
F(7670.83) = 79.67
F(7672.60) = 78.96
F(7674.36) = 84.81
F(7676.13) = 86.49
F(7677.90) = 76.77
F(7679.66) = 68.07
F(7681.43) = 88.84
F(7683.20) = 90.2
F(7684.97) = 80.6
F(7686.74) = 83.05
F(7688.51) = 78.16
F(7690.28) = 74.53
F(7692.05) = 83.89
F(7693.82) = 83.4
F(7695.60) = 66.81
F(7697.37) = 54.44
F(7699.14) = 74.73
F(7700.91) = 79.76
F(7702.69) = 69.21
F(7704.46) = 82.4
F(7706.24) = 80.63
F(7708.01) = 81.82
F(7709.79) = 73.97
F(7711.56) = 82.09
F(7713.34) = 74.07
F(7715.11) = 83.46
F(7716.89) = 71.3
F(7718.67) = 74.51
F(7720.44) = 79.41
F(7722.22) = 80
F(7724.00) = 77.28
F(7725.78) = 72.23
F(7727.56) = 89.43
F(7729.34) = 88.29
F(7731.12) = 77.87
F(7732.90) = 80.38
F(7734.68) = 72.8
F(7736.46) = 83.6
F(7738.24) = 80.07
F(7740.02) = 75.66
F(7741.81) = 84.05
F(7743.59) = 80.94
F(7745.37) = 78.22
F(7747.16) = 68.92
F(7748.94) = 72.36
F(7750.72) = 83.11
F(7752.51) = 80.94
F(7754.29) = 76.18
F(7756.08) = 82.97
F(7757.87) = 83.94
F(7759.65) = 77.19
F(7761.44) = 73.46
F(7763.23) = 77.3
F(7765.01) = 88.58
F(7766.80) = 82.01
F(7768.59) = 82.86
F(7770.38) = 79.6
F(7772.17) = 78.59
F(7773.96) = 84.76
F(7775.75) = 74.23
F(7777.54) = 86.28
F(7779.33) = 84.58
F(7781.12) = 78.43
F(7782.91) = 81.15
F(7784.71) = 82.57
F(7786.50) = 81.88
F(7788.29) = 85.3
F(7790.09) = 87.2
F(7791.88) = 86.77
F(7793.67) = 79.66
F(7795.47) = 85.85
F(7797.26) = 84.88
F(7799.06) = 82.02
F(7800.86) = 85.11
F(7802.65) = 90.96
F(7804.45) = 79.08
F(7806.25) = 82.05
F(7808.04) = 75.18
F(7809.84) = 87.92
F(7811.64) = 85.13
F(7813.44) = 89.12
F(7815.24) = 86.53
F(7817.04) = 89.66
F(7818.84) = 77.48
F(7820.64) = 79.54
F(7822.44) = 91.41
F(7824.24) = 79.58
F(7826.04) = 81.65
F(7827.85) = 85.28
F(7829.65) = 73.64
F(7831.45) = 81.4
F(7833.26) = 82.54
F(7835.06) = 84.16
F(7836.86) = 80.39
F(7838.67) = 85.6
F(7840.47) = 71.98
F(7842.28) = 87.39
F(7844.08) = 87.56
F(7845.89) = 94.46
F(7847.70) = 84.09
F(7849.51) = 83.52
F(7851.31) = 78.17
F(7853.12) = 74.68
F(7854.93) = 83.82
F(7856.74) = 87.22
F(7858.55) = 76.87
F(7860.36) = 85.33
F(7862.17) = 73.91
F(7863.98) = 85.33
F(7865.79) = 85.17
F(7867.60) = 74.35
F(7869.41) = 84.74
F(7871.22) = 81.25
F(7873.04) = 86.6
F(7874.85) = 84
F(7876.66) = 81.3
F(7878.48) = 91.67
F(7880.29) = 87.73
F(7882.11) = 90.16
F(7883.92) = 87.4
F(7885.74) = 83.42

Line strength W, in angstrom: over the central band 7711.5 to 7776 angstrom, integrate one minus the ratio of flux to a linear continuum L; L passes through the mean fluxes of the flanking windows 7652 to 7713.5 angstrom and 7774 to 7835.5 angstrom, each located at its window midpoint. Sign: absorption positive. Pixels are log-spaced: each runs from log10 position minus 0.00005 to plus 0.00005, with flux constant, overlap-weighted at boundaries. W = 1.5 angstrom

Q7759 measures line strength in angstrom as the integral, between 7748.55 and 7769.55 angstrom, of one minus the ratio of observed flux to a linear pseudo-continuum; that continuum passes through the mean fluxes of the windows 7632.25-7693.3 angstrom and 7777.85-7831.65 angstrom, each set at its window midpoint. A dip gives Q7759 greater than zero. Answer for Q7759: 0.8 angstrom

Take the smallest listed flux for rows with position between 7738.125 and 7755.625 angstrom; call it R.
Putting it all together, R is 68.92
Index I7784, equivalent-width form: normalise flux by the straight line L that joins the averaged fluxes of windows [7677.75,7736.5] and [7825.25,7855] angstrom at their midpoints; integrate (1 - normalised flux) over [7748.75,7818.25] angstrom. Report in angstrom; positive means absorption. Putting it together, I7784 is -1.7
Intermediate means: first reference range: 78.1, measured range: 82.5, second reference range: 82.3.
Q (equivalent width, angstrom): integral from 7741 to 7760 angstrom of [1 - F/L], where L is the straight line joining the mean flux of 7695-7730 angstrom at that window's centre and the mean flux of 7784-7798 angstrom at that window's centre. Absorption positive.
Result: 0.34 angstrom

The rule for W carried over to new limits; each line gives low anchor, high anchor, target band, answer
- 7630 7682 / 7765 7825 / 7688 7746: 3.9 angstrom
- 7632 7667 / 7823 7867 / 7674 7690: 0.5 angstrom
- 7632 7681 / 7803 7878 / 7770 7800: 0.1 angstrom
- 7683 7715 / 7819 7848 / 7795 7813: -0.5 angstrom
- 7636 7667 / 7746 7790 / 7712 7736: 1.0 angstrom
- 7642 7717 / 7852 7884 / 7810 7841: -0.1 angstrom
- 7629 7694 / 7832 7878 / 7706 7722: 1.0 angstrom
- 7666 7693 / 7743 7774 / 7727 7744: -0.2 angstrom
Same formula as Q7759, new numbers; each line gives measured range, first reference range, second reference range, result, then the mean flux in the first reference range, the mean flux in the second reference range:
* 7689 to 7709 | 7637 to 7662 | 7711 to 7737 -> 1.51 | 87.4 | 79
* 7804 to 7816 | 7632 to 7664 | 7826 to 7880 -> -0.05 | 85.8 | 82.7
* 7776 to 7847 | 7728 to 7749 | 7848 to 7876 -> -2.55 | 79.1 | 81.7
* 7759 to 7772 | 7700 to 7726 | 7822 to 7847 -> -0.01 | 77.6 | 83.2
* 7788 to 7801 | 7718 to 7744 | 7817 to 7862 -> -0.51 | 79.8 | 82.4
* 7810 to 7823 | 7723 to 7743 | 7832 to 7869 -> -0.61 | 80.1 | 82.3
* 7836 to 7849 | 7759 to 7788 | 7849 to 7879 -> -0.42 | 81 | 82.1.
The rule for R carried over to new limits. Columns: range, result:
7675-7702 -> 54.44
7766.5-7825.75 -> 74.23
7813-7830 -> 73.64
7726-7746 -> 72.8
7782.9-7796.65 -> 79.66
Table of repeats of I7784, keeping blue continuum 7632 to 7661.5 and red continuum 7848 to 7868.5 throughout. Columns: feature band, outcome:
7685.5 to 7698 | 1.54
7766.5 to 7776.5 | 0.39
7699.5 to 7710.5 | 1.00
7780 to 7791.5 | 0.02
